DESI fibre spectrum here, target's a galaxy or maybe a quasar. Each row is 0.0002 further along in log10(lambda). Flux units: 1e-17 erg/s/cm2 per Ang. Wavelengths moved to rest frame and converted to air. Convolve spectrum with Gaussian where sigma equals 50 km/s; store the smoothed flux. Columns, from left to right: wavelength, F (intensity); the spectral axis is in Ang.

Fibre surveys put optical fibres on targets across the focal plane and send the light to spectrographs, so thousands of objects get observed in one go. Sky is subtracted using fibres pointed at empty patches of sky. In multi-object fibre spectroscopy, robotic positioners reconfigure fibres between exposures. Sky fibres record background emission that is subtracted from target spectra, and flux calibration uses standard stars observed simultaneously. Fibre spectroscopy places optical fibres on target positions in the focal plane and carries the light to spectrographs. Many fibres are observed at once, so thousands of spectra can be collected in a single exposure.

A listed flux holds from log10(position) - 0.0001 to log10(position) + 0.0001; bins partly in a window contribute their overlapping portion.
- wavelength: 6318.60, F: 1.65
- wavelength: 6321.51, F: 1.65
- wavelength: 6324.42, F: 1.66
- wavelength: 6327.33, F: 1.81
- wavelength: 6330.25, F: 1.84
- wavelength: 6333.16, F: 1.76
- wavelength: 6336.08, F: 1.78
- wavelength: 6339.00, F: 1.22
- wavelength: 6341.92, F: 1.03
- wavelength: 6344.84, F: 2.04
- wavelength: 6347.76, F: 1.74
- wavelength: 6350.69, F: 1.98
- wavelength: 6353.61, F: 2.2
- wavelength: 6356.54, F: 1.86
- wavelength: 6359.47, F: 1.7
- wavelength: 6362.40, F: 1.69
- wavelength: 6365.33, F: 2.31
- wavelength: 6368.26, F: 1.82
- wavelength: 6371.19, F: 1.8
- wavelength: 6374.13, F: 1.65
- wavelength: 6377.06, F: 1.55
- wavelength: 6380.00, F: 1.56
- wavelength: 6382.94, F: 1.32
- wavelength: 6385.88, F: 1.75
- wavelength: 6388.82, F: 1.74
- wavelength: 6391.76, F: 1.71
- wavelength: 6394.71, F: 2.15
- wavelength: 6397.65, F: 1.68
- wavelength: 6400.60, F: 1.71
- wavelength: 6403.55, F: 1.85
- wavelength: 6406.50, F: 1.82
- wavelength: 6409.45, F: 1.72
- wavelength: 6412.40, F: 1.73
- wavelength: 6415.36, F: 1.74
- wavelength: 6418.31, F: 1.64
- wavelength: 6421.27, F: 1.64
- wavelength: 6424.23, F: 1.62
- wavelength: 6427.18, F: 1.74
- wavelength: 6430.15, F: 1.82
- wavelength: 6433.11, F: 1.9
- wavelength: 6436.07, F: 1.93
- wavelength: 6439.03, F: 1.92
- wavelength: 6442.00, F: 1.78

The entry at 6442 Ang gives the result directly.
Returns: 1.78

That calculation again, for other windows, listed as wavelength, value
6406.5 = 1.82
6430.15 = 1.82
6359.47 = 1.7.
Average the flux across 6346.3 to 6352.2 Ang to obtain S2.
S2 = 1.86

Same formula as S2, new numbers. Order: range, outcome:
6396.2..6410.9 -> 1.76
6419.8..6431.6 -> 1.7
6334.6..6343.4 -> 1.35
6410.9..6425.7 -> 1.67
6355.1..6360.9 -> 1.78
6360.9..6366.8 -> 2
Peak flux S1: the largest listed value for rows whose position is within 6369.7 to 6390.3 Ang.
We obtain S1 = 1.8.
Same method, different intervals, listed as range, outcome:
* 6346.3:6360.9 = 2.2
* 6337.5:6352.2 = 2.04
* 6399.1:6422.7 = 1.85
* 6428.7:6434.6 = 1.9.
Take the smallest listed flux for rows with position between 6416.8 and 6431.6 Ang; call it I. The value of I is 1.62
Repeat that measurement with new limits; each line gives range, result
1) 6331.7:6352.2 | 1.03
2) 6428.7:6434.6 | 1.82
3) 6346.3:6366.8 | 1.69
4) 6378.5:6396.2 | 1.32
